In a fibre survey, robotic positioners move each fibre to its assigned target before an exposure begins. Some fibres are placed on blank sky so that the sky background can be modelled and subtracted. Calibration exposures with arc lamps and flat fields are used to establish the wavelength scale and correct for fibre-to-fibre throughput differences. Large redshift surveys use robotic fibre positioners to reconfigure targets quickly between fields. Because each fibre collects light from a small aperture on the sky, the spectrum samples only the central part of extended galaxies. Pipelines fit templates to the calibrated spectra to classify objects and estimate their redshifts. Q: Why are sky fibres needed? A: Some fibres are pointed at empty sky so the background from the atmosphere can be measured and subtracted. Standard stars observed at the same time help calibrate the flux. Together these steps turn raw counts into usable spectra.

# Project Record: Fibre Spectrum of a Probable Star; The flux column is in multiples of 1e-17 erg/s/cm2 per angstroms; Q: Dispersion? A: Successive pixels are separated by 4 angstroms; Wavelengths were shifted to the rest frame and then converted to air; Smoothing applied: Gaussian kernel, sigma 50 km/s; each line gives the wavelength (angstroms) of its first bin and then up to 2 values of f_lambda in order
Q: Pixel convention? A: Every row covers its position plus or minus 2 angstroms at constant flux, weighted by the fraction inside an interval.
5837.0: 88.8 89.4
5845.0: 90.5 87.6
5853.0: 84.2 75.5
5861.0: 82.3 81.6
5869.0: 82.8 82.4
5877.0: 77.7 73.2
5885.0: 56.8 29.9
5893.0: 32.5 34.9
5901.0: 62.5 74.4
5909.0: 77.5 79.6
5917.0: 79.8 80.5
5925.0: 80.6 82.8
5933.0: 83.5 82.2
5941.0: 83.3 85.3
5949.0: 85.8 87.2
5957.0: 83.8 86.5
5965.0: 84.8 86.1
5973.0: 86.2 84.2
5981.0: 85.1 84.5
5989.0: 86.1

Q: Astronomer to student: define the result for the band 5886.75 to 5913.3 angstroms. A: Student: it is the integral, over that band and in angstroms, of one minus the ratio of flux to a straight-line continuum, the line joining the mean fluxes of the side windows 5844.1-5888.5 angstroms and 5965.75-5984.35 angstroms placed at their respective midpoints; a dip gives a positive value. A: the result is 8.5 angstroms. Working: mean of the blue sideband 77.6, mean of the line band 54.4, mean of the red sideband 85.3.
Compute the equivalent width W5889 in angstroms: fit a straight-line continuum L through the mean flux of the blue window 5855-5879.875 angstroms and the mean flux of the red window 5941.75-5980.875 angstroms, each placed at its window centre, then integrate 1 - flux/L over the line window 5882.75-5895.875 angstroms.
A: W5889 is 6.66 angstroms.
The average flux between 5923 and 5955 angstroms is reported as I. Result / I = 83.8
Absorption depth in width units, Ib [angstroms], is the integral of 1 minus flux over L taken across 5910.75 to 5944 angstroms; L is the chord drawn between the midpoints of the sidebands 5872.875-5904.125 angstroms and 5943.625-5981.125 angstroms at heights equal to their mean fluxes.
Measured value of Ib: -4.93 angstroms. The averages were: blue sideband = 55.3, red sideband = 85.5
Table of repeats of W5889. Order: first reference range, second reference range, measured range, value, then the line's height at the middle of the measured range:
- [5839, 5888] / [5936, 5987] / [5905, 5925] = 0.8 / 82.3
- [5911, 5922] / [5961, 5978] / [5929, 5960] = -0.6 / 82.9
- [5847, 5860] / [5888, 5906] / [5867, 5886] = -3.6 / 63.3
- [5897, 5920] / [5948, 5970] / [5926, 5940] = -0.8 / 78.4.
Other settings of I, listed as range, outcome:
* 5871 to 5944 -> 69.9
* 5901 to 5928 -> 77.7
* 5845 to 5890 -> 75.7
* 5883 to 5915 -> 56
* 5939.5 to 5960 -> 85.2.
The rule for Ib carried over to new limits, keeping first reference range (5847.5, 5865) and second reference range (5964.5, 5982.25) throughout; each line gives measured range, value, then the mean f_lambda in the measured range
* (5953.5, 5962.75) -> -0.1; 85.4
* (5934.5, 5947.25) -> 0.1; 83.6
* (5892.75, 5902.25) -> 4.5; 43.8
